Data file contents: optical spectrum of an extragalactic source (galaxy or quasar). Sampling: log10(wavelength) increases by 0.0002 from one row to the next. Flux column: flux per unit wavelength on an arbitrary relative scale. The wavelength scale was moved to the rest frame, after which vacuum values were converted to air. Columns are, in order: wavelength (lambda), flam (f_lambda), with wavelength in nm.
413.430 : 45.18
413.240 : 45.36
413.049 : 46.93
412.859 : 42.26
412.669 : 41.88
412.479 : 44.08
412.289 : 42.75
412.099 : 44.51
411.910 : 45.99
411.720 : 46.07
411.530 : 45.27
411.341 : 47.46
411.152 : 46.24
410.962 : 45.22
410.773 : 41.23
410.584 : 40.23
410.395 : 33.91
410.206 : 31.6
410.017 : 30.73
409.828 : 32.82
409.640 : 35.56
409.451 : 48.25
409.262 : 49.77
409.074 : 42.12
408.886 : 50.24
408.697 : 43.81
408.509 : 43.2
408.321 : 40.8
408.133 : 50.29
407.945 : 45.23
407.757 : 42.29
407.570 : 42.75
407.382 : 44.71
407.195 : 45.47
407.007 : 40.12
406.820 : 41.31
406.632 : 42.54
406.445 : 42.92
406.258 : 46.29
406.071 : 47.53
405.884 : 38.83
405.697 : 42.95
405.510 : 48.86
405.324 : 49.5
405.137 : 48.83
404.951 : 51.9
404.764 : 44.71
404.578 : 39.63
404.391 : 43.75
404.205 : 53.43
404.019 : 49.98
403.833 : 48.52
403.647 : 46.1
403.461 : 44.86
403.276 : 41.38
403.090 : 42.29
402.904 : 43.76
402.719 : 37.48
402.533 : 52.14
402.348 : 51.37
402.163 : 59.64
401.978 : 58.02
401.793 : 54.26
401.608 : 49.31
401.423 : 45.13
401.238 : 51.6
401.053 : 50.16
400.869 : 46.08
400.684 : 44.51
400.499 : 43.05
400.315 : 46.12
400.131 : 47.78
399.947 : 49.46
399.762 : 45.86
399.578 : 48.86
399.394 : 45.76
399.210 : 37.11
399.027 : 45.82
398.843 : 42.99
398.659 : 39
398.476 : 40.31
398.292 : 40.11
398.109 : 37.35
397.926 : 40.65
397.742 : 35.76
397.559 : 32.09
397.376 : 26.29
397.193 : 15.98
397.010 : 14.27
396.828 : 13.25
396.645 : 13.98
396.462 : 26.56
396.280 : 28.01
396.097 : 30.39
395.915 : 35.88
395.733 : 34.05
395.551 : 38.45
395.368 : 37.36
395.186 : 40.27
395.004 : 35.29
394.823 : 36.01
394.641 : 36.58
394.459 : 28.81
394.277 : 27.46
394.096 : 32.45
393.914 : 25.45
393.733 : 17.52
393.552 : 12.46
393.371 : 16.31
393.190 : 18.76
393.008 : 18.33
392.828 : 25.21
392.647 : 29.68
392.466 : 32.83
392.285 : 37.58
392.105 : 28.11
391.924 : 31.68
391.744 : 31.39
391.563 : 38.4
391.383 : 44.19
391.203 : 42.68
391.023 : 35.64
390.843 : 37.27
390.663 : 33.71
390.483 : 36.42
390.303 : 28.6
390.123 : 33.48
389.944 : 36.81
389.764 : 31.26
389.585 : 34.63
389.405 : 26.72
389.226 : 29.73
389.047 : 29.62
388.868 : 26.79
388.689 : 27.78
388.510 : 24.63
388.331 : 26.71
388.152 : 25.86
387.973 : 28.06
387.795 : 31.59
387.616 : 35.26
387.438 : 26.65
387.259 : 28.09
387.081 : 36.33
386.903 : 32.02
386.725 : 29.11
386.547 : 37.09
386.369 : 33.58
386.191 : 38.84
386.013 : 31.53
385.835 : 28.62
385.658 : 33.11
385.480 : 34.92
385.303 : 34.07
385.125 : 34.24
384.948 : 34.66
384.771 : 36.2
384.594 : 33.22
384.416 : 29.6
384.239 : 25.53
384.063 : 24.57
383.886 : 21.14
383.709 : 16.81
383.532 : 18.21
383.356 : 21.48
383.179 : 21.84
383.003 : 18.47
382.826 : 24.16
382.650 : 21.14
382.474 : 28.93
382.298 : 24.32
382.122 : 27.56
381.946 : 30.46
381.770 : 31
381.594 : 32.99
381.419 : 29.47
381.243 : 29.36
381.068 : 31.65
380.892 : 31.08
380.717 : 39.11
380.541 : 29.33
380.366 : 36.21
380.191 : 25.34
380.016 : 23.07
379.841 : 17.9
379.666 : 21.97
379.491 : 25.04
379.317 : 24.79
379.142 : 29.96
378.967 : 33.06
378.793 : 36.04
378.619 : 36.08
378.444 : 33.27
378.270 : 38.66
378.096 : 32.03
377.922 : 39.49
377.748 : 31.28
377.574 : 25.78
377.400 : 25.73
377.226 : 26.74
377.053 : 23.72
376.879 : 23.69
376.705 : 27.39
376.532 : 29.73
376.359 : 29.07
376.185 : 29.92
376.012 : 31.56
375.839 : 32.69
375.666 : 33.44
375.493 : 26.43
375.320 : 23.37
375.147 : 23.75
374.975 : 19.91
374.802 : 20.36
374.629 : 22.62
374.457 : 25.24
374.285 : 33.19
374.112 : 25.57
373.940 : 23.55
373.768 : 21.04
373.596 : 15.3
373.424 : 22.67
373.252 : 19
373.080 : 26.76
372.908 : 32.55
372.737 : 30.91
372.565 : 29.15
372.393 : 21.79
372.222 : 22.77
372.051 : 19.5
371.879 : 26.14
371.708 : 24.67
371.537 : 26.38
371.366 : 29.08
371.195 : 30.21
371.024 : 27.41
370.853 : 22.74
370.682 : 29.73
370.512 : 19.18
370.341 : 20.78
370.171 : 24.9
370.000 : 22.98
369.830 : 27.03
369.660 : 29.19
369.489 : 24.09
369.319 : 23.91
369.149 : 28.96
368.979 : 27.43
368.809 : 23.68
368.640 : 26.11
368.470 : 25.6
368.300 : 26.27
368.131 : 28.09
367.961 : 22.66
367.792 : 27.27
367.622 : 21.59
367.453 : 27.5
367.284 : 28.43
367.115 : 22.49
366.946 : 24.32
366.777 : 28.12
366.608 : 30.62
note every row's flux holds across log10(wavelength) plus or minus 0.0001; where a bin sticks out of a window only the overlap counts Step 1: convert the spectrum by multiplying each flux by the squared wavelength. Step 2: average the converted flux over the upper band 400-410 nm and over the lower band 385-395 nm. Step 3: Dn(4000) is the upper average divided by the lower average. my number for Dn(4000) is 1.6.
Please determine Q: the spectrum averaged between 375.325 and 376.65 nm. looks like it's 29.9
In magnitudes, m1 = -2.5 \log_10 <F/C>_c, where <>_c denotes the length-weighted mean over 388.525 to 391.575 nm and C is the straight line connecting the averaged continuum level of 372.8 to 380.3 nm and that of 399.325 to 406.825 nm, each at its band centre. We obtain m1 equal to 0.12 mag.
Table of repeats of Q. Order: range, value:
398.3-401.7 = 45.4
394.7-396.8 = 31.9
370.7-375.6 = 24.8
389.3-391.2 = 33.8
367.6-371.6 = 25.7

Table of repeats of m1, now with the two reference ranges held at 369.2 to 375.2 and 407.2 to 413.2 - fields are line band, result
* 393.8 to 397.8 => 0.227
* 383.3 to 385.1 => 0.152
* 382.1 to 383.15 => 0.242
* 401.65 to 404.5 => -0.222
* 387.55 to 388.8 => 0.142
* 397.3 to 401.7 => -0.140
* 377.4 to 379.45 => -0.167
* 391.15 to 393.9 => 0.219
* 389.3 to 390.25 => 0.025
